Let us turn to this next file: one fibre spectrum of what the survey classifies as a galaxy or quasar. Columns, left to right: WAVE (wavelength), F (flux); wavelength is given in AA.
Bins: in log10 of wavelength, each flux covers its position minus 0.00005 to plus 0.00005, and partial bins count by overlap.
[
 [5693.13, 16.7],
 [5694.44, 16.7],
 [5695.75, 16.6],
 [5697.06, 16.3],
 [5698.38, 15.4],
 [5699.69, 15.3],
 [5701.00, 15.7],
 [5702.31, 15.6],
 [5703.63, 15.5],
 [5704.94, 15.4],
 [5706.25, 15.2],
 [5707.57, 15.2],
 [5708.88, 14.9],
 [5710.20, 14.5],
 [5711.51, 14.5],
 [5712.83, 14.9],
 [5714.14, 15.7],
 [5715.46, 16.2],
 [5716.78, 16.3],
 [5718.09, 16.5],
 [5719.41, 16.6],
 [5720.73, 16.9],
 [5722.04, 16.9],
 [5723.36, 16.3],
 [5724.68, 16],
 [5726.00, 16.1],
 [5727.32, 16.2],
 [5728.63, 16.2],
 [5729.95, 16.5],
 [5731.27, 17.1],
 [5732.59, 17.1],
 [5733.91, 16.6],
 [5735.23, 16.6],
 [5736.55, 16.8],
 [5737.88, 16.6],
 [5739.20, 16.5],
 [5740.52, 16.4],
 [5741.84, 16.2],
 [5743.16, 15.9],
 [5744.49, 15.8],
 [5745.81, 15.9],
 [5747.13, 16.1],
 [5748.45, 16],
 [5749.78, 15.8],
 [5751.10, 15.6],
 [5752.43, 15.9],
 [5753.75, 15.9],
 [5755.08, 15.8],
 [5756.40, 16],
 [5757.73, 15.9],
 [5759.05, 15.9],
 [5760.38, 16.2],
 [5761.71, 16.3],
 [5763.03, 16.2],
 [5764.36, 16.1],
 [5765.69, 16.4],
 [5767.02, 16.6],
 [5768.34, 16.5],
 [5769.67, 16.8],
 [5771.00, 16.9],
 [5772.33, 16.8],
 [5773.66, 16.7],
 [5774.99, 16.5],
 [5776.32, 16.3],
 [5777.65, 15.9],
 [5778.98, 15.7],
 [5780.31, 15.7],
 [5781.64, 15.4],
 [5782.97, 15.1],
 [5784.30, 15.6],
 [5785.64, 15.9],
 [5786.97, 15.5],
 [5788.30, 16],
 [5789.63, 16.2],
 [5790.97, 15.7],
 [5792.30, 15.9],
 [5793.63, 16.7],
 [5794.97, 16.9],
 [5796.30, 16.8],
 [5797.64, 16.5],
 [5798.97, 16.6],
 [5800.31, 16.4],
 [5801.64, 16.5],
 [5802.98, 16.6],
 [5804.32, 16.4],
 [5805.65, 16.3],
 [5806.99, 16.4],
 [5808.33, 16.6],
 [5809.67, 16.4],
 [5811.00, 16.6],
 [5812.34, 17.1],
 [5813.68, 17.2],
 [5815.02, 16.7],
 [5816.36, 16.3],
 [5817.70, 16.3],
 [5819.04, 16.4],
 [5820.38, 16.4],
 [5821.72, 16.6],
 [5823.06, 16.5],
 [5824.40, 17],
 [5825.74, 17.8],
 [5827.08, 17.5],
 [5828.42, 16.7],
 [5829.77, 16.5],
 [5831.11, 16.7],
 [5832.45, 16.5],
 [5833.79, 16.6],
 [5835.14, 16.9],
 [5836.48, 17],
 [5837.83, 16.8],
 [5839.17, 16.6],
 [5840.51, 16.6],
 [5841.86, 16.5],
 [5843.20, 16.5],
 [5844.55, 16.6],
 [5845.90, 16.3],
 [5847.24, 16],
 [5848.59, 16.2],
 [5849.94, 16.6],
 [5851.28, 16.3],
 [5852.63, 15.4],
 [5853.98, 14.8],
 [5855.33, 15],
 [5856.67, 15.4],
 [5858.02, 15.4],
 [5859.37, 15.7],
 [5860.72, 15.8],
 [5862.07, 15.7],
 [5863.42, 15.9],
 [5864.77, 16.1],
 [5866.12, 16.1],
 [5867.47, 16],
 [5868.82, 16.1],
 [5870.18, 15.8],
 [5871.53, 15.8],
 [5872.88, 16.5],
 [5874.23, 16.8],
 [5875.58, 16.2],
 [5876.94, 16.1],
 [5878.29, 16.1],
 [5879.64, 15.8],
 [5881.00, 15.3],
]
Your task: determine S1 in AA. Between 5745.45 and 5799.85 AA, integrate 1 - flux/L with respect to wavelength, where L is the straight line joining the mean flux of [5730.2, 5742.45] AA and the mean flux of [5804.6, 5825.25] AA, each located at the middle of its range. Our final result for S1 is 1.6 AA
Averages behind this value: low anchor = 16.6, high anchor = 16.6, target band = 16.1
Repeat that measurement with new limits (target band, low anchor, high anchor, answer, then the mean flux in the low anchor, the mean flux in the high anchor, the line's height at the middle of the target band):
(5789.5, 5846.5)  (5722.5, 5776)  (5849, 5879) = -2.0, 16.3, 15.9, 16.1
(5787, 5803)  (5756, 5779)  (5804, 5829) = 0.2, 16.3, 16.7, 16.5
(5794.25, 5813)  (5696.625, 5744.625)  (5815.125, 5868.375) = -0.4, 16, 16.3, 16.2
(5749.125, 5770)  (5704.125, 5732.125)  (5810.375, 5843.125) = 0.2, 15.9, 16.7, 16.2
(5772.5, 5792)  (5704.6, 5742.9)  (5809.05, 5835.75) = 0.7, 16.1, 16.7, 16.5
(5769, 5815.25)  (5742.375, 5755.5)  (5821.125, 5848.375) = -0.1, 15.9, 16.7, 16.3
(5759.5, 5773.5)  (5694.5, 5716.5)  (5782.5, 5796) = -0.6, 15.5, 16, 15.8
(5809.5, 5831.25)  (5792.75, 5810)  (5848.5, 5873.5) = -0.6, 16.5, 15.8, 16.3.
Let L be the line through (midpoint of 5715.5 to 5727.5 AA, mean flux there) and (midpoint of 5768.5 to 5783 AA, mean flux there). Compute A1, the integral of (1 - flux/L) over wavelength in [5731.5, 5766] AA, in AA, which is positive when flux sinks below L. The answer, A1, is 0.3 AA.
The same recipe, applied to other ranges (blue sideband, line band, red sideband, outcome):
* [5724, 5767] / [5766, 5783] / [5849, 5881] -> -0.1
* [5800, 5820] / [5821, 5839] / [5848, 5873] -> -0.7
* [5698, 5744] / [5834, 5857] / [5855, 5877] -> -0.4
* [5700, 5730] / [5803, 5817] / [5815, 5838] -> 0.0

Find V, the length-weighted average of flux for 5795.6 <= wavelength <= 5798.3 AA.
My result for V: 16.6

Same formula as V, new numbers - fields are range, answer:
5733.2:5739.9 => 16.6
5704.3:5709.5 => 15.2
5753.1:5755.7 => 15.8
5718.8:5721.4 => 16.8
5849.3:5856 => 15.6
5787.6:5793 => 16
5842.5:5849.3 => 16.3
